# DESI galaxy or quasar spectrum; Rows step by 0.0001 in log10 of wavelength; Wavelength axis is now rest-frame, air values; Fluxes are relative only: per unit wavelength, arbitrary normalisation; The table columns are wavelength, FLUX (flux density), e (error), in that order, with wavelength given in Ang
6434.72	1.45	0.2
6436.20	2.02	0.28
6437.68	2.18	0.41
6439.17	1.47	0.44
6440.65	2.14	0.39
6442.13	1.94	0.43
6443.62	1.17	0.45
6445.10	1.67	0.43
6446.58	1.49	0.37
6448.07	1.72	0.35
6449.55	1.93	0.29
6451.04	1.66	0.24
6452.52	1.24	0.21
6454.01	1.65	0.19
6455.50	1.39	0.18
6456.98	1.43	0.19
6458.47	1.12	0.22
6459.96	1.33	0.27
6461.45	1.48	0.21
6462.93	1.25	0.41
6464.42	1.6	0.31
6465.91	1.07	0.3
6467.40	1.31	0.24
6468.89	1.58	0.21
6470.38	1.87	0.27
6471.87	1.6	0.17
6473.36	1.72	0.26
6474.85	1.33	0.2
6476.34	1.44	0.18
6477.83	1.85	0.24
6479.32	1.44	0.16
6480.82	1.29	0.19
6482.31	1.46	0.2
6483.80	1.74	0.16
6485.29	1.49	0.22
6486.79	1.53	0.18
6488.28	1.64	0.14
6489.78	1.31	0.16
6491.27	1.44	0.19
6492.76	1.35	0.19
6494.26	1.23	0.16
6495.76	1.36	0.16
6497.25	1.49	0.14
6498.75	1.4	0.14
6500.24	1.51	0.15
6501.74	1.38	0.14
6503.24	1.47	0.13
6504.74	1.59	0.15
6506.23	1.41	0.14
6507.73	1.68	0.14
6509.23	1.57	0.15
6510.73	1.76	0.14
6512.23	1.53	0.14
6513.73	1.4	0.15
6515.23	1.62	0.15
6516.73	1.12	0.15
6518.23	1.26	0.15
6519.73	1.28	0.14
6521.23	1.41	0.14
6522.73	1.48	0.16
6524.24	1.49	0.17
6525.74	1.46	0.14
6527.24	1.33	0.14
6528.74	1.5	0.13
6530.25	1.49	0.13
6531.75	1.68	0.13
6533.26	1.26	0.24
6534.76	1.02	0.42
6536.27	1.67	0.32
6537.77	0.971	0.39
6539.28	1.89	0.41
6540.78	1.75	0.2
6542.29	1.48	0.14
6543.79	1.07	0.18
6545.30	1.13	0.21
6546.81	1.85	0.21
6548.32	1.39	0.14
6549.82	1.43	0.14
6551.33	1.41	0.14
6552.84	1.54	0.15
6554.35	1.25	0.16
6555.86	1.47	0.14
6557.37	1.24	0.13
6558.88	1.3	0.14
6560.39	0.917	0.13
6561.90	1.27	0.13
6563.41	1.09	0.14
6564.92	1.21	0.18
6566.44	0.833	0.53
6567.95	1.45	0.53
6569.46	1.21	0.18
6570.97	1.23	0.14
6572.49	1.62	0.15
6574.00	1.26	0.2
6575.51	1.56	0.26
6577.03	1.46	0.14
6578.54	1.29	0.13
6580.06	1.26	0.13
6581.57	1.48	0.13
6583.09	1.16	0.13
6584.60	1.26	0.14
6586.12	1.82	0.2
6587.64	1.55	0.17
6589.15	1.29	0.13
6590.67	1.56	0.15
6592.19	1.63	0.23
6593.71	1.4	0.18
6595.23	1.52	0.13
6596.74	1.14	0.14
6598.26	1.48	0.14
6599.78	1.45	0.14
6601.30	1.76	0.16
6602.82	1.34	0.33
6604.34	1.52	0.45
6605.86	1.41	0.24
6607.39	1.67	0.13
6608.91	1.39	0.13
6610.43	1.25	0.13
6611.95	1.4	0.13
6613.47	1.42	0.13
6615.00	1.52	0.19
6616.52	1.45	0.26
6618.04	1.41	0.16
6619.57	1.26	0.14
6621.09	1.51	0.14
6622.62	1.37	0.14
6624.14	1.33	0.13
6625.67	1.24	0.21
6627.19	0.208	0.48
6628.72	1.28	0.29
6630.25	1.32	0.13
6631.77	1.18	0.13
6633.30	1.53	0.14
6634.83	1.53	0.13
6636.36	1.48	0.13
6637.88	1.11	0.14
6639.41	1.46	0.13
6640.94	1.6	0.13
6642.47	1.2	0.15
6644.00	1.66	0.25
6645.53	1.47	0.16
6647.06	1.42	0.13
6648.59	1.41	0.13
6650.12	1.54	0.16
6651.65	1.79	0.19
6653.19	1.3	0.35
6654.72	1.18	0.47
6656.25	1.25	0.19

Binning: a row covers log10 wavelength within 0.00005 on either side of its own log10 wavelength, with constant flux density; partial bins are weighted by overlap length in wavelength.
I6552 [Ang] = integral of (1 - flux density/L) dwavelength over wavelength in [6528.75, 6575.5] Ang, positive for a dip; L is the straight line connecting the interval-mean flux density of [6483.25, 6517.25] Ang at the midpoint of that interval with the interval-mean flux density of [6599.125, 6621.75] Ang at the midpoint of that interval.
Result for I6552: 3.6 Ang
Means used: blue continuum 1.48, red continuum 1.45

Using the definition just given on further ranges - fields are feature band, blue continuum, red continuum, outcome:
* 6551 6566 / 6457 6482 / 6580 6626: 1.9 Ang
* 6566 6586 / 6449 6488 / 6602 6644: 0.8 Ang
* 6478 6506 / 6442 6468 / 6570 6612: -0.1 Ang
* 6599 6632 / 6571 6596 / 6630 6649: 1.7 Ang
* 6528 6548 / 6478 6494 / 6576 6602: 0.2 Ang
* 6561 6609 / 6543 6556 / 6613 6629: -2.3 Ang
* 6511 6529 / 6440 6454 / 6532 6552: 0.7 Ang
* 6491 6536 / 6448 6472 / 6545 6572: -1.9 Ang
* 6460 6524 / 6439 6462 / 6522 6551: 1.3 Ang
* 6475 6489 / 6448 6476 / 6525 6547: -0.6 Ang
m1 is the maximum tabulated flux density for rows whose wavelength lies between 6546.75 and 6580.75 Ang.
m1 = 1.85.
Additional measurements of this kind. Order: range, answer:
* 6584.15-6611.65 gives 1.82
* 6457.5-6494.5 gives 1.87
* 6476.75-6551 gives 1.89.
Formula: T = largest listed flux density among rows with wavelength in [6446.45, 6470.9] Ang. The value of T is 1.93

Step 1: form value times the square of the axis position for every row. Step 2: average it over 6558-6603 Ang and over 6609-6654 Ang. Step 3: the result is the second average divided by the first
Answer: 1.02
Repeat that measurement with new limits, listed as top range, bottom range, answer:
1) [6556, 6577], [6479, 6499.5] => 0.90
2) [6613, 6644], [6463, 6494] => 0.93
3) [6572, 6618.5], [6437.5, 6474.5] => 0.97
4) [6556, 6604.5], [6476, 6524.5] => 0.95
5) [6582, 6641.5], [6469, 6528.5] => 0.97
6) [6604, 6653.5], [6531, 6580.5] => 1.05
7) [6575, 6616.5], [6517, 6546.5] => 1.05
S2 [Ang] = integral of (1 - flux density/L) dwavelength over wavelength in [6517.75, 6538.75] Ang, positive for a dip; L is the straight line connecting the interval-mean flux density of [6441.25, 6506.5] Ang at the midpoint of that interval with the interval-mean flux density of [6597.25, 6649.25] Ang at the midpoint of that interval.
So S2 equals 0.9 Ang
